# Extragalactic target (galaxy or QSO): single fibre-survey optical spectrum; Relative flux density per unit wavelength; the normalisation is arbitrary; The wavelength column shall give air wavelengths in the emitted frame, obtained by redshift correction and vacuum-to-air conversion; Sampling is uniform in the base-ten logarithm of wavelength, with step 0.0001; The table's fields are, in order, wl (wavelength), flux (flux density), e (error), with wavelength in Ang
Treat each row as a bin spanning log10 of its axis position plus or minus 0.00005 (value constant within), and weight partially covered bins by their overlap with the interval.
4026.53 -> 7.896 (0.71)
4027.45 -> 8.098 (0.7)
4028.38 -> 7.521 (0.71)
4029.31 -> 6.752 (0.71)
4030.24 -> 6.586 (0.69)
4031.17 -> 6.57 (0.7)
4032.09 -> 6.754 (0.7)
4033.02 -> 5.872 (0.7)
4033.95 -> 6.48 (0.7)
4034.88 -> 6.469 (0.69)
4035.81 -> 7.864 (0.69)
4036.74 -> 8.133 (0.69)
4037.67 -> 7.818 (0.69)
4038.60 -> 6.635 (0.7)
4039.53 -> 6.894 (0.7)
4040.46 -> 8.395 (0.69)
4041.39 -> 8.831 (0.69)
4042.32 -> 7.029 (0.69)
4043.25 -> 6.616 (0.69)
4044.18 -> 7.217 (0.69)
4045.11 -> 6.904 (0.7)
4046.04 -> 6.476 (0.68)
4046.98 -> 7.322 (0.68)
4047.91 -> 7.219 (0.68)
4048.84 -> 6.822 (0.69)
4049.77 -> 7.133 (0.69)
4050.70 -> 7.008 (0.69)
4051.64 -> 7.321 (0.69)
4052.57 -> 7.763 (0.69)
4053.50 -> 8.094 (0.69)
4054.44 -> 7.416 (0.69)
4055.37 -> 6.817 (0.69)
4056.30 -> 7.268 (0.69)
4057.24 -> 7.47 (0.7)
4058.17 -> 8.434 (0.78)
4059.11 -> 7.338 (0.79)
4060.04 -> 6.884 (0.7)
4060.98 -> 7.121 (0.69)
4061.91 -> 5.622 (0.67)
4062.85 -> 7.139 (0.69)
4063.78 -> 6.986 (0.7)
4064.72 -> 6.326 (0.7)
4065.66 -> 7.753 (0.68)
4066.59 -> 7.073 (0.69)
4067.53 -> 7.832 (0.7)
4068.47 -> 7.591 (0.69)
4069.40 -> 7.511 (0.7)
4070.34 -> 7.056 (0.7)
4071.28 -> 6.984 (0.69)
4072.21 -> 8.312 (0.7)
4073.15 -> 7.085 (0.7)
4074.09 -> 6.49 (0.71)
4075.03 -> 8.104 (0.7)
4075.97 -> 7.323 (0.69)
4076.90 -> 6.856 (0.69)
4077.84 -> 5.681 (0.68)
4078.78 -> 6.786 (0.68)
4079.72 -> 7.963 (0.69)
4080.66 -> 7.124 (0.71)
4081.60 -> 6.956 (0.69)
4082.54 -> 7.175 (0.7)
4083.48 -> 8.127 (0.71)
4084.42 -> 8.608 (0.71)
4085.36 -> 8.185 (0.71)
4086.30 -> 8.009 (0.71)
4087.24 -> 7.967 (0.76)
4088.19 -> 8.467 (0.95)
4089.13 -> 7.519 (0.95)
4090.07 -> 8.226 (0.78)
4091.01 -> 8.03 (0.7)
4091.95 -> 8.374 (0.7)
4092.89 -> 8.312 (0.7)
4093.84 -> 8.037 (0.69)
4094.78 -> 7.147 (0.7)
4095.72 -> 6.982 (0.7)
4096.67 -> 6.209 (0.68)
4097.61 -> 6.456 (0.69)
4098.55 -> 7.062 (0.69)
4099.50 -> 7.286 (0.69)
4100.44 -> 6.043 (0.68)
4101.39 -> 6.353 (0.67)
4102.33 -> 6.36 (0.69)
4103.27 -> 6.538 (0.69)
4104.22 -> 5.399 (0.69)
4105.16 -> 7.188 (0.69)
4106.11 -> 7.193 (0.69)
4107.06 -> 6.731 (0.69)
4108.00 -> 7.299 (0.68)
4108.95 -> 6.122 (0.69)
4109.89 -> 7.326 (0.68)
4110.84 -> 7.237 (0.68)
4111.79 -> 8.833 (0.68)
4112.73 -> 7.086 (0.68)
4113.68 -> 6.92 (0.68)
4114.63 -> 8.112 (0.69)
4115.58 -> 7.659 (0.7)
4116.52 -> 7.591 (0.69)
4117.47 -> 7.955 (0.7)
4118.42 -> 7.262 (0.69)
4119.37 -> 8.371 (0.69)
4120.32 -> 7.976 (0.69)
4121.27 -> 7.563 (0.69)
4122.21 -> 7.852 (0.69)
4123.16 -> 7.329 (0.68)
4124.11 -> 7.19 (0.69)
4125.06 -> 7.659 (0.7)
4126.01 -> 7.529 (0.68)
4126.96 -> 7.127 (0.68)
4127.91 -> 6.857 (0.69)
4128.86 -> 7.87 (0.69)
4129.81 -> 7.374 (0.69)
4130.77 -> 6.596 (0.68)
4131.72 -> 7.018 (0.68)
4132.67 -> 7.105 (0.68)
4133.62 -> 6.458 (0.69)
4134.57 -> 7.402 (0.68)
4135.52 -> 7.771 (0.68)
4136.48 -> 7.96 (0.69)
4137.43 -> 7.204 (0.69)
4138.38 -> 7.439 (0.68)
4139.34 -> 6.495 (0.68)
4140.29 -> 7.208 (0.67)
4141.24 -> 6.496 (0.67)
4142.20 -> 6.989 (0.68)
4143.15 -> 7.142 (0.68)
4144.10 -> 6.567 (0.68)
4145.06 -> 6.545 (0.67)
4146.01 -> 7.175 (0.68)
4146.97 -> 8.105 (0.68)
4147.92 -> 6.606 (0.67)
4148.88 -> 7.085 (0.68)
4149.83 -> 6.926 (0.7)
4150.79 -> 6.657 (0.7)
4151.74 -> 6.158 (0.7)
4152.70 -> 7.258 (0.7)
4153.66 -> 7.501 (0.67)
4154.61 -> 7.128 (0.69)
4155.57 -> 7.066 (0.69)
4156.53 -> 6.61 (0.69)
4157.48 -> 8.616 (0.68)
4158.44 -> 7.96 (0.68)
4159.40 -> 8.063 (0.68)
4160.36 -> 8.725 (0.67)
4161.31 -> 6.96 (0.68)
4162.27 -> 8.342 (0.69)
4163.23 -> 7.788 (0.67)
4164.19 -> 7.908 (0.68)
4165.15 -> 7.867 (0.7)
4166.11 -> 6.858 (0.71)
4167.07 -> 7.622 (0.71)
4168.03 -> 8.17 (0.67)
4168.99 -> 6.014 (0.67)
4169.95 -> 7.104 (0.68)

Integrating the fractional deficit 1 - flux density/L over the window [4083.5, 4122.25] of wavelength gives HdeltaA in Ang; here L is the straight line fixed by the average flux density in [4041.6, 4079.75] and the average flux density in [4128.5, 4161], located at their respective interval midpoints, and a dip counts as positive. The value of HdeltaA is -1.18 Ang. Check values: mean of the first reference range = 7.18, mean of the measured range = 7.41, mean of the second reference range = 7.21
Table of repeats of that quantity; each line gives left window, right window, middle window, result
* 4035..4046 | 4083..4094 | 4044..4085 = 2.9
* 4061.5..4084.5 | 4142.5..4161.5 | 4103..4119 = 0.0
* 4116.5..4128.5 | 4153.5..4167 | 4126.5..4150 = 1.6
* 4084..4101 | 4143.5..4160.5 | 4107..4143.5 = 0.3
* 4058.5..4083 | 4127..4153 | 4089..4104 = -0.1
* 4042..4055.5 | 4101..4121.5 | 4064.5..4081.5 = -0.1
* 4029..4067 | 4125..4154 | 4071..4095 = -1.7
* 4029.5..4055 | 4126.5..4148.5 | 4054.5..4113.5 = -0.9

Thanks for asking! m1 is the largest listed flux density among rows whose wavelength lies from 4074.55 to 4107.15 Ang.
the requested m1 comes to 8.608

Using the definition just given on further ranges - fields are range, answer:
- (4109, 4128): 8.833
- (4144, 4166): 8.725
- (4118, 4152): 8.371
